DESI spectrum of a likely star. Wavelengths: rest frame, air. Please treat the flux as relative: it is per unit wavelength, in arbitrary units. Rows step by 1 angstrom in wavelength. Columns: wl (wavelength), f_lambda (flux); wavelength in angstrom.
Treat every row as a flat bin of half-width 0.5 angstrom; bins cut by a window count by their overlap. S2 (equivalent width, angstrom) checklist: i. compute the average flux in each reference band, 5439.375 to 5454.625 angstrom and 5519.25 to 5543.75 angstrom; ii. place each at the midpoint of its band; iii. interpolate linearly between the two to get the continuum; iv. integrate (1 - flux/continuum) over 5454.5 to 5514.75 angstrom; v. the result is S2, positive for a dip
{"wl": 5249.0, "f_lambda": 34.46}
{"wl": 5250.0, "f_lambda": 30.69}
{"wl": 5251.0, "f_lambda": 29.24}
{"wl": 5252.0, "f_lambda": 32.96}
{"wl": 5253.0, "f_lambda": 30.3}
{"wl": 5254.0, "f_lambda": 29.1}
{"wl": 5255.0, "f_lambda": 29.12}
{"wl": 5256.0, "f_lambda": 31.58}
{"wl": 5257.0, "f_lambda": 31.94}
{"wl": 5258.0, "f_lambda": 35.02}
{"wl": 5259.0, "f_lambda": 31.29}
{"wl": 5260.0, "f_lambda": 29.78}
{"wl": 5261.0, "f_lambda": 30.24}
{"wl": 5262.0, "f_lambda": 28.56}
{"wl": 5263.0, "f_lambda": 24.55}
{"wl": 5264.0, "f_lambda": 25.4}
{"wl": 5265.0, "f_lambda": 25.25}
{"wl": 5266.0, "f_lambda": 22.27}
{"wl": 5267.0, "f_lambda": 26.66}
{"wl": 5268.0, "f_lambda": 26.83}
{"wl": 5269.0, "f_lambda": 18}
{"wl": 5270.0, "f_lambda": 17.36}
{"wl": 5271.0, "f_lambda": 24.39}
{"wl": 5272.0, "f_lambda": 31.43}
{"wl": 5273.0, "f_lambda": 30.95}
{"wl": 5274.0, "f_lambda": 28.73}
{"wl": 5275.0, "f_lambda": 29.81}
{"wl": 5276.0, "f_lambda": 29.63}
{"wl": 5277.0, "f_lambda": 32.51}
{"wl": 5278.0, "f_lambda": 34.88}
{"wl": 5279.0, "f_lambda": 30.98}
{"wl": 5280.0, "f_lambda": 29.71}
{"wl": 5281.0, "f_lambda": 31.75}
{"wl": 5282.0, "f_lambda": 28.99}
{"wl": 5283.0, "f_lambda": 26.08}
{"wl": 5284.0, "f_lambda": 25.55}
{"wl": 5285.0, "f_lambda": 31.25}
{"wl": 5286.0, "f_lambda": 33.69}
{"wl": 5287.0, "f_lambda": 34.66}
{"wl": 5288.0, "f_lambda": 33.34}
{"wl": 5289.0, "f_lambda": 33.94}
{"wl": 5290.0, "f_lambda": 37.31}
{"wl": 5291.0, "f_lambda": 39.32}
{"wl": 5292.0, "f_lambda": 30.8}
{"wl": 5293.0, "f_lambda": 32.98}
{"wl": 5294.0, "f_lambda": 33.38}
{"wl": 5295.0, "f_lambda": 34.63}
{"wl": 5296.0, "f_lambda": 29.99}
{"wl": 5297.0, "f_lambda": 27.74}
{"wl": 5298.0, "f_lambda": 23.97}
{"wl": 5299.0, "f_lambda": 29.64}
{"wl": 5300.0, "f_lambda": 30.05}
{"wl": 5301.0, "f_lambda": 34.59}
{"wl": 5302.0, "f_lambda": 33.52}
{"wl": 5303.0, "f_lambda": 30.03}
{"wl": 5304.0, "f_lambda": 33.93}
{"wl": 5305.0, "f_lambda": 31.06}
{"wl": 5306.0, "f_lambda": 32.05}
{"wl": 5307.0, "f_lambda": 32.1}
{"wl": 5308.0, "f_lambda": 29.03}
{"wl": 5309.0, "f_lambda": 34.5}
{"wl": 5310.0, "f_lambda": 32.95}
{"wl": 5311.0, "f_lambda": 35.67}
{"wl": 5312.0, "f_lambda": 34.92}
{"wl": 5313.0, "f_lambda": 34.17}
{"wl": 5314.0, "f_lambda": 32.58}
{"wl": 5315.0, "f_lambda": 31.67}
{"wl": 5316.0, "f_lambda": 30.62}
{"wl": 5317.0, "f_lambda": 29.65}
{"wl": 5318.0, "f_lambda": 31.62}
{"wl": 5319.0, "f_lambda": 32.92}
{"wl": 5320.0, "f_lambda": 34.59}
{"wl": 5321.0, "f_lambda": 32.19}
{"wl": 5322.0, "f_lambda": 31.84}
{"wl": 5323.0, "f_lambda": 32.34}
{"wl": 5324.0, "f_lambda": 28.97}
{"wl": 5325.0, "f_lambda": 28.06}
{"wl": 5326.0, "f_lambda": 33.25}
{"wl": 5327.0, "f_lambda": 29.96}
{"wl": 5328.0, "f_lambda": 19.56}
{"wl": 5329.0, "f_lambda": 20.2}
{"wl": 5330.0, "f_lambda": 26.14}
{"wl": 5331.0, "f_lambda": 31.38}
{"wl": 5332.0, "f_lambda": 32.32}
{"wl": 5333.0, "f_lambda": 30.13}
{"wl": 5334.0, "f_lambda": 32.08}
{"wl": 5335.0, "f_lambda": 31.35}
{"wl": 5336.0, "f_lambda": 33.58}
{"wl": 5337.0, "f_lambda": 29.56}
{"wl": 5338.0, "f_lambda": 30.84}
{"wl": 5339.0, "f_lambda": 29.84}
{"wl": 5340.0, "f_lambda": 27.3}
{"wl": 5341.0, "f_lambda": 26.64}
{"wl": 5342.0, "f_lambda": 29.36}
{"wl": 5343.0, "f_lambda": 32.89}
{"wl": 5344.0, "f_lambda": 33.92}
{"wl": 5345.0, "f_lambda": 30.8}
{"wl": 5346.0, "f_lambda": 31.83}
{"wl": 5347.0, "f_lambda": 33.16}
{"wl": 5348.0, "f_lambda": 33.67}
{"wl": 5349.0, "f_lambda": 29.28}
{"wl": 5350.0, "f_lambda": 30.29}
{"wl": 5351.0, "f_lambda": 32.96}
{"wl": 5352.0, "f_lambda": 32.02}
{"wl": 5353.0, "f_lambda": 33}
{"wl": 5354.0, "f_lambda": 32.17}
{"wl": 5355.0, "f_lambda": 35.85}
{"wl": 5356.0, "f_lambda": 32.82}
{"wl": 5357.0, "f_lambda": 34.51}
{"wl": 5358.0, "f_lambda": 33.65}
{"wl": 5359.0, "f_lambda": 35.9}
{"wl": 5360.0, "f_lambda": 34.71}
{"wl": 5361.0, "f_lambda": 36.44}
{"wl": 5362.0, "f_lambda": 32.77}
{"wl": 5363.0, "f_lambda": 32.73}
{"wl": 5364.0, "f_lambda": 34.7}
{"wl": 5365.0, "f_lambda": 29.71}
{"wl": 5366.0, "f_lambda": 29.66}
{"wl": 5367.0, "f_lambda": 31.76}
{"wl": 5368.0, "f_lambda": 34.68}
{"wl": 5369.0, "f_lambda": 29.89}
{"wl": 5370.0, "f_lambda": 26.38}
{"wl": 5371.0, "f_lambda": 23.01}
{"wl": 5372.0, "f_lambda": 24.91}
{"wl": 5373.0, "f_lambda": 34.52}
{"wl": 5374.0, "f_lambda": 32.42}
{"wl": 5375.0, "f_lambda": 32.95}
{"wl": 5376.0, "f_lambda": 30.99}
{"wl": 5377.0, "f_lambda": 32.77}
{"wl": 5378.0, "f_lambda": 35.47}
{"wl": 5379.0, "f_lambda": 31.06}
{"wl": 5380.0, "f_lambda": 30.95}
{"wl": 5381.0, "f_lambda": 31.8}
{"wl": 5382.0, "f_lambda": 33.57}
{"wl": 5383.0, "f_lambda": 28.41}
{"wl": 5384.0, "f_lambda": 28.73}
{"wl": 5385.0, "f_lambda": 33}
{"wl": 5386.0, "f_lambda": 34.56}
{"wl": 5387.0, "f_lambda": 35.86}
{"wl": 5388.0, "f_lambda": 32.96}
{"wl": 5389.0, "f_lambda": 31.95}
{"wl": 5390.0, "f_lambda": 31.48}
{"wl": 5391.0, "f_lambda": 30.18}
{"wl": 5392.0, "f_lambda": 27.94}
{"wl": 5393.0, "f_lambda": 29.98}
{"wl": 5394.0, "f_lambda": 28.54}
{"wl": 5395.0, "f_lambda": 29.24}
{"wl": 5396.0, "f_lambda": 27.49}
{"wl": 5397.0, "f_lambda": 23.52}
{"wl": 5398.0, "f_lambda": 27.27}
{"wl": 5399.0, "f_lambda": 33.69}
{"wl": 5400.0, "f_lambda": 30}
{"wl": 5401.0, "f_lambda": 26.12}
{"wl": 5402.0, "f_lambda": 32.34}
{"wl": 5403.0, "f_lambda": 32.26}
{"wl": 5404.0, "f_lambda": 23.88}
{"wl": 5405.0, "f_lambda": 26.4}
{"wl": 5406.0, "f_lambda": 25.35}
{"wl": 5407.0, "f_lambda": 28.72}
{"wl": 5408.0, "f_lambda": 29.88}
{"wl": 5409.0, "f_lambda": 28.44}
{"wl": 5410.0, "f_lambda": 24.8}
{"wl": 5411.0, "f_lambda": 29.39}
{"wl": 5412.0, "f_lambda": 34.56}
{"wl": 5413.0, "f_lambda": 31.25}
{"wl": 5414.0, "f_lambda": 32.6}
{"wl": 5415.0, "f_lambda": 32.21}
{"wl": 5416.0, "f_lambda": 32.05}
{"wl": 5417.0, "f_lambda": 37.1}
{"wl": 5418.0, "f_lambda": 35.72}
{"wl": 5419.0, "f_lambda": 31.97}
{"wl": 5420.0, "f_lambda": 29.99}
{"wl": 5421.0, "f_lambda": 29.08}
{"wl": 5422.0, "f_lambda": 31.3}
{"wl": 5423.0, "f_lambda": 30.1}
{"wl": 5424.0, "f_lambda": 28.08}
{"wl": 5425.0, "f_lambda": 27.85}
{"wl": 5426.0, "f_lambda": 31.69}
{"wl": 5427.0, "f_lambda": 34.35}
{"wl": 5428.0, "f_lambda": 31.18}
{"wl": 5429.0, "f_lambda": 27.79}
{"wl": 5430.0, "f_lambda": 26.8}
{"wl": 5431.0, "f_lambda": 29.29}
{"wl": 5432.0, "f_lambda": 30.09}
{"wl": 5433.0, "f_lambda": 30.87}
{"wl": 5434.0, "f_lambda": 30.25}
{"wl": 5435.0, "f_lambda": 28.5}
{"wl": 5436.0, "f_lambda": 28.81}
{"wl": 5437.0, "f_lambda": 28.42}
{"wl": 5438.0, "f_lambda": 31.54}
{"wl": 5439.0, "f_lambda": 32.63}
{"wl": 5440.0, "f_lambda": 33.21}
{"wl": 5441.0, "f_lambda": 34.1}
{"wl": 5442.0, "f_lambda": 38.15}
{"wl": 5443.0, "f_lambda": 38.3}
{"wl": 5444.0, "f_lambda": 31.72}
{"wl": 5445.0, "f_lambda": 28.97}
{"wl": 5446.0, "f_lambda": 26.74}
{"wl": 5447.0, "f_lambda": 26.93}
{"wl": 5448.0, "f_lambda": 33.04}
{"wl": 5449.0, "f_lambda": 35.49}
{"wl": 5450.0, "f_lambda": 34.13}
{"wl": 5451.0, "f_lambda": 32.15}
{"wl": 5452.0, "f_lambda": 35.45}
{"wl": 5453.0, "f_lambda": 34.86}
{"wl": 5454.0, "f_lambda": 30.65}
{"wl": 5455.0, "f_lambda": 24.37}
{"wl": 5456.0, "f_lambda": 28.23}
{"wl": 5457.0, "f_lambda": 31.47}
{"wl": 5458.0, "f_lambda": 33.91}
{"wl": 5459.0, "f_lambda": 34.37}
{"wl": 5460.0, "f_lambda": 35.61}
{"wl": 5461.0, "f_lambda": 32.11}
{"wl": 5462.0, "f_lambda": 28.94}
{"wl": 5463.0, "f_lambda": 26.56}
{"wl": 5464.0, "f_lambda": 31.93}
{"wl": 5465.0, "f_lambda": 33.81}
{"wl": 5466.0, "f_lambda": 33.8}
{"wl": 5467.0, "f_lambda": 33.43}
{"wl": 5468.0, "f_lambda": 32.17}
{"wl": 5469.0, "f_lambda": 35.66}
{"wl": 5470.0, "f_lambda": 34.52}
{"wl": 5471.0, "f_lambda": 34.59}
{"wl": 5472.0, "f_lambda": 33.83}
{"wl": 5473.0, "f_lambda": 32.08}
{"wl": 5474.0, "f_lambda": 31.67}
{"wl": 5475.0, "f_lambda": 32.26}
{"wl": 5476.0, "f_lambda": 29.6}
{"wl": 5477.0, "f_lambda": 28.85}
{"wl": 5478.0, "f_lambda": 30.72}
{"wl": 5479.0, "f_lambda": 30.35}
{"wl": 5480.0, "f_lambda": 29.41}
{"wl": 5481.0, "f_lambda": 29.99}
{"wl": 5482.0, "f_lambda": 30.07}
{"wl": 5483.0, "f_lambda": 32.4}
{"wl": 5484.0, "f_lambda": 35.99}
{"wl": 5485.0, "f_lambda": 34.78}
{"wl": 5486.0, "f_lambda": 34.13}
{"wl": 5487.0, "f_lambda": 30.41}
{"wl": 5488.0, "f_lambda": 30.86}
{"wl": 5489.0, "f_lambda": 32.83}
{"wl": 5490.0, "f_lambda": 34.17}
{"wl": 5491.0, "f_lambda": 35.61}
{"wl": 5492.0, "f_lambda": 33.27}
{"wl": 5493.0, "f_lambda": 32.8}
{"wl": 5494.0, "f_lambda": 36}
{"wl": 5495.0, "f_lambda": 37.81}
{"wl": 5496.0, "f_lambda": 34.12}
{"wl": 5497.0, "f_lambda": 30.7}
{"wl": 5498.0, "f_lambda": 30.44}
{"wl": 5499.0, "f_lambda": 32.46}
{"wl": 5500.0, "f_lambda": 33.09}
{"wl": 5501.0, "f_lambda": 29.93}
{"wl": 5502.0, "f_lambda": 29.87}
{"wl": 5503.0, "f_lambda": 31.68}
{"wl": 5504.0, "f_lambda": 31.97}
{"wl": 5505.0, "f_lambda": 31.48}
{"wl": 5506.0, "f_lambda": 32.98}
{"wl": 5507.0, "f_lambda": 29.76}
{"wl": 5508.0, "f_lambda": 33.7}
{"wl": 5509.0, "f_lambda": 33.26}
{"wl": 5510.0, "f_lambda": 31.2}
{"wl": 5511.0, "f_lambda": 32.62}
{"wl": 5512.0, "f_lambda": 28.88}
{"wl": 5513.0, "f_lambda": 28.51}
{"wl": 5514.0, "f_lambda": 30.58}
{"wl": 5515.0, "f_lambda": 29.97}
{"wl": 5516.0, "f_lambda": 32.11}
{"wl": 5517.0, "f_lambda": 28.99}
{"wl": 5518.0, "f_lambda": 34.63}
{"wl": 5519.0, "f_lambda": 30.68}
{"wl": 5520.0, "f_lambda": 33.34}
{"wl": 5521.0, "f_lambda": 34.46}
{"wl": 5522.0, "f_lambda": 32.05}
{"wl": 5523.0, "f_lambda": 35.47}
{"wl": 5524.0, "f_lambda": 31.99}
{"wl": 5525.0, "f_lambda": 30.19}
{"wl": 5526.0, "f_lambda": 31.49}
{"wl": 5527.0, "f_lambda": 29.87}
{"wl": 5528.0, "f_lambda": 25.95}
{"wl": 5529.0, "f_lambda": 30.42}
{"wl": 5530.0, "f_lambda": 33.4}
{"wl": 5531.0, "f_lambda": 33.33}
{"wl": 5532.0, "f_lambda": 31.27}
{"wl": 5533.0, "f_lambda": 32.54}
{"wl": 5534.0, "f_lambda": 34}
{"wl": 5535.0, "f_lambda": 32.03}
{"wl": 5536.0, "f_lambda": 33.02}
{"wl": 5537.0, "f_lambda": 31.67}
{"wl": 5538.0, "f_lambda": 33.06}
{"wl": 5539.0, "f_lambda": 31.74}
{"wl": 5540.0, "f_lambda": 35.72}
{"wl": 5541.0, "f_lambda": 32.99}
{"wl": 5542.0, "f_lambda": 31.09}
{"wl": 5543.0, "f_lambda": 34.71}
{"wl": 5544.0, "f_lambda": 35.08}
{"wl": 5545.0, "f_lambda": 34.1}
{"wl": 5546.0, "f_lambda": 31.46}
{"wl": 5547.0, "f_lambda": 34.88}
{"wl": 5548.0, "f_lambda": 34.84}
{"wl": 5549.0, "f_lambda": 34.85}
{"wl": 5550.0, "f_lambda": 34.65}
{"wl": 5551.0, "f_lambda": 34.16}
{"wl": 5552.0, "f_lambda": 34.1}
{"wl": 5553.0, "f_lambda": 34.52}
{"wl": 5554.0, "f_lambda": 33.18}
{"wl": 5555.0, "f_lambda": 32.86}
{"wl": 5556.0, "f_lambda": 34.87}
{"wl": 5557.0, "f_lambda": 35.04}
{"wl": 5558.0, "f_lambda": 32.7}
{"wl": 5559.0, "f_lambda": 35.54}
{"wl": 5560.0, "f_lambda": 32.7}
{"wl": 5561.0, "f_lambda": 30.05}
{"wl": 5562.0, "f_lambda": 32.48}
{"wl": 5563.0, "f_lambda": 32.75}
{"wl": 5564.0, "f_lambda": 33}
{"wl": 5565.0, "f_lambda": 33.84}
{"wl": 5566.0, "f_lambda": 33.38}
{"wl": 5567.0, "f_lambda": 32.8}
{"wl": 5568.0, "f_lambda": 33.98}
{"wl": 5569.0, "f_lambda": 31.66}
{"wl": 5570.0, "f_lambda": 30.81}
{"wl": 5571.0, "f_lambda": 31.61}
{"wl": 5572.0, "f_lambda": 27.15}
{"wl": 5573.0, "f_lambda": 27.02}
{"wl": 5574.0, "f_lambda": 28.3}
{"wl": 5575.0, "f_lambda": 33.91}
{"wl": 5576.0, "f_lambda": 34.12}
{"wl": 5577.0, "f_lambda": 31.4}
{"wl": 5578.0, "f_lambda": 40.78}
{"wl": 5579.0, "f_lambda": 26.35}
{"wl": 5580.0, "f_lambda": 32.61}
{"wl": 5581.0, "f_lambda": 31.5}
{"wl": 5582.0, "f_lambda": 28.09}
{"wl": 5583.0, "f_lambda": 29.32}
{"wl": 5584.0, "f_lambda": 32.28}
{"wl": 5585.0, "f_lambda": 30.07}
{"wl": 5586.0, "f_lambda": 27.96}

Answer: 1.1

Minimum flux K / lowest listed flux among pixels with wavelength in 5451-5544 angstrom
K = 24.37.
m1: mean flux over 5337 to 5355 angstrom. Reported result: 31.3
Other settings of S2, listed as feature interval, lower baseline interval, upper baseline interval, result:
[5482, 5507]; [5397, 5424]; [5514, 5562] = -0.7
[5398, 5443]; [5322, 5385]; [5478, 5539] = 1.3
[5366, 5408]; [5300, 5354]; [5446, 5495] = 2.0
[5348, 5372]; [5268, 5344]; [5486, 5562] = -0.7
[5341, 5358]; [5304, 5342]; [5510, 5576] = -0.7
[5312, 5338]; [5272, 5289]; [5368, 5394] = 0.4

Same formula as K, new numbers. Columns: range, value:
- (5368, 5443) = 23.01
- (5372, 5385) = 24.91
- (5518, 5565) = 25.95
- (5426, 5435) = 26.8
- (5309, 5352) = 19.56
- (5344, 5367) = 29.28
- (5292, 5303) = 23.97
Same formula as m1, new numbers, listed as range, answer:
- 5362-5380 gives 31.1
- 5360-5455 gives 30.9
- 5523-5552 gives 32.7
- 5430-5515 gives 31.9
